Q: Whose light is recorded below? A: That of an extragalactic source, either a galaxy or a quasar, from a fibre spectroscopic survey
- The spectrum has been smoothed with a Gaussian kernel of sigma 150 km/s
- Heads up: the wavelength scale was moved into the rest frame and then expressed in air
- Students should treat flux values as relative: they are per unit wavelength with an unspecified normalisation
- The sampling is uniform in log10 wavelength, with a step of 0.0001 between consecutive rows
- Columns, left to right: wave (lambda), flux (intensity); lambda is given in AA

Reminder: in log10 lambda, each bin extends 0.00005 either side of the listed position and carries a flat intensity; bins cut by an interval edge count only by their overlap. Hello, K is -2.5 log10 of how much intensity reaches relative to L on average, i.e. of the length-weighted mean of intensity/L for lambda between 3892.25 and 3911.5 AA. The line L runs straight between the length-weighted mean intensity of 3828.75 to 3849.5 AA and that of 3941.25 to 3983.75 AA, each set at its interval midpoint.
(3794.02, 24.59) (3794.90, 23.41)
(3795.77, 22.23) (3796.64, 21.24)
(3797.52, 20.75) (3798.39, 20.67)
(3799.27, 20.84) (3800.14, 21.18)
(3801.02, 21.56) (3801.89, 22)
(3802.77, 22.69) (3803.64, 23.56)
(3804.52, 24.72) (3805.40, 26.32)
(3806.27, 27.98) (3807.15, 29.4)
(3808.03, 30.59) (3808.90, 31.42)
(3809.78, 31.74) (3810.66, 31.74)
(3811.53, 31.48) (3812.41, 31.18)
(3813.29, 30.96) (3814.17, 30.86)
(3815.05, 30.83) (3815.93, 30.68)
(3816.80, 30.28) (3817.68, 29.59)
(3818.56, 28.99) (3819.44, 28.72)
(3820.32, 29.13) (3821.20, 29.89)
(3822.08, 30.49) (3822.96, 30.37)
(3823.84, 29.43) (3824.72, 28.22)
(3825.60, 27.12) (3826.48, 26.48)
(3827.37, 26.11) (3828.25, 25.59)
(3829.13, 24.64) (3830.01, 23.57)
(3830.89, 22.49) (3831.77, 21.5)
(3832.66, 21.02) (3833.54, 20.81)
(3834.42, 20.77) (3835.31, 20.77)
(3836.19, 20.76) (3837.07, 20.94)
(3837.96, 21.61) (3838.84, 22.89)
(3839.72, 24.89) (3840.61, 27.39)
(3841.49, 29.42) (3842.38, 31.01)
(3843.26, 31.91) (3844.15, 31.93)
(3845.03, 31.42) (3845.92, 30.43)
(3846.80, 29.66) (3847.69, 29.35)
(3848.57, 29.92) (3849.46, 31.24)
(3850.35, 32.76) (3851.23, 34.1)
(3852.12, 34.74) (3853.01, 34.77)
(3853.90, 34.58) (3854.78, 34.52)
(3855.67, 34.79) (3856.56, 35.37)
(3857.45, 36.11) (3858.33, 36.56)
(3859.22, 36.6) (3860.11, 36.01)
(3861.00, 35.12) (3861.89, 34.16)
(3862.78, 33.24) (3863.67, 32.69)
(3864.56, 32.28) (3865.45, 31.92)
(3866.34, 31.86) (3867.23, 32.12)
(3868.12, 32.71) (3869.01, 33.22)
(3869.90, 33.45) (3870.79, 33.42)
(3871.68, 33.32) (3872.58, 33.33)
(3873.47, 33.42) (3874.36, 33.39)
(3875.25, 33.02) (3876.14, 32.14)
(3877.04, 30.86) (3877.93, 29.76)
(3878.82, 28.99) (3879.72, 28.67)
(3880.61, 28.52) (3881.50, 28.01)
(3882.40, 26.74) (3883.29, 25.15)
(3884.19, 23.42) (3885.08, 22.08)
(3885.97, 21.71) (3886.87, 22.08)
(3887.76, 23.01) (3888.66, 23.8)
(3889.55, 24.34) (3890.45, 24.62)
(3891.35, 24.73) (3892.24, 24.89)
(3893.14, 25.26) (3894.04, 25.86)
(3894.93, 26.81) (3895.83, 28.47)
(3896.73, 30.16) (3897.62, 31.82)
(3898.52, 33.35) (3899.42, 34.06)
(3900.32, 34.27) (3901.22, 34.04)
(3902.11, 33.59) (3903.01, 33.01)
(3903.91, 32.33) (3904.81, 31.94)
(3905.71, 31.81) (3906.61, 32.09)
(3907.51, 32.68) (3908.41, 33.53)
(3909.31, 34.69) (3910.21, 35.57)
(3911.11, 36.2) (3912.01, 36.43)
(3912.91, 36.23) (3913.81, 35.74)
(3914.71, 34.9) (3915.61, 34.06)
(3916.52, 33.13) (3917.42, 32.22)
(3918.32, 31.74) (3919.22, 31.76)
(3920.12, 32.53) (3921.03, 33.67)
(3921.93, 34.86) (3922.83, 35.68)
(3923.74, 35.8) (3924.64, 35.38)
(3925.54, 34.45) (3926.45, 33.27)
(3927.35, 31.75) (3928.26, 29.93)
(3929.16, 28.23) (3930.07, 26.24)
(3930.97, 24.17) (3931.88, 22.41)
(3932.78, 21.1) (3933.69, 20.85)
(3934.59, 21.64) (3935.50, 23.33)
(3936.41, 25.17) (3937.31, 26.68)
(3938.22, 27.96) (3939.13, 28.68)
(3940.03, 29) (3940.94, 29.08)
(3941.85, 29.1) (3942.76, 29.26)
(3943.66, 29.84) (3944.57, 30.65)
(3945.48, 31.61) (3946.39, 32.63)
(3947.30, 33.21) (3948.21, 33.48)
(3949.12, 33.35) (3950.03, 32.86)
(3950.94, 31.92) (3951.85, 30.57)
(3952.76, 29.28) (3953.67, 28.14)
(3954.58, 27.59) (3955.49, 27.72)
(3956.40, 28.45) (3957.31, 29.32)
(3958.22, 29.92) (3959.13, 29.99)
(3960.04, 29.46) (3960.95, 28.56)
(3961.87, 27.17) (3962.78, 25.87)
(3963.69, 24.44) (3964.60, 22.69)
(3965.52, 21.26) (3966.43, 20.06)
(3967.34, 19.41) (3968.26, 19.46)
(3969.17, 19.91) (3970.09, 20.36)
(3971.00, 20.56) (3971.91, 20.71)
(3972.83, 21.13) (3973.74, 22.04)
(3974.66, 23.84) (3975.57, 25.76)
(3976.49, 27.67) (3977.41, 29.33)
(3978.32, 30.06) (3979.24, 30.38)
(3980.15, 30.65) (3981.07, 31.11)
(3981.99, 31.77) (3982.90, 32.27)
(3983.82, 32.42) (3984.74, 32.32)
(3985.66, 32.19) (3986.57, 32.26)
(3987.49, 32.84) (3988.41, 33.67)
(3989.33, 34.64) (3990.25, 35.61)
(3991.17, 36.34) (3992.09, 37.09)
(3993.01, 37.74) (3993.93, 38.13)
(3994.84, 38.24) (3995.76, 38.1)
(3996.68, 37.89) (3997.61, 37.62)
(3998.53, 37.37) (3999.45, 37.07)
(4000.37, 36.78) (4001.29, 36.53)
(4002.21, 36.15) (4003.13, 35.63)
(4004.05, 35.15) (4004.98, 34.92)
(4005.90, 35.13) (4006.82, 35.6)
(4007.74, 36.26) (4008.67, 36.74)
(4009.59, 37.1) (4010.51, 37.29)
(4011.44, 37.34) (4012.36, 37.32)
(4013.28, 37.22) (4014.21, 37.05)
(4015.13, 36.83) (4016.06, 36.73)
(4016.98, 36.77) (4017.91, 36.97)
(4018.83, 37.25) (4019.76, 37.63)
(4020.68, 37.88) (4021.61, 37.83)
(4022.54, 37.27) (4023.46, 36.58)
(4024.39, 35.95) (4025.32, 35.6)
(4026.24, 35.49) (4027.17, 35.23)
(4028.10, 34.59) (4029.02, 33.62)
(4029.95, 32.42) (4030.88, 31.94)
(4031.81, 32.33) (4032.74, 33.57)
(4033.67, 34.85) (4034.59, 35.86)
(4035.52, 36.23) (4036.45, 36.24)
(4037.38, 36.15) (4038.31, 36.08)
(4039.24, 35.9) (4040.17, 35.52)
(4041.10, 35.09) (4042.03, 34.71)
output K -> -0.19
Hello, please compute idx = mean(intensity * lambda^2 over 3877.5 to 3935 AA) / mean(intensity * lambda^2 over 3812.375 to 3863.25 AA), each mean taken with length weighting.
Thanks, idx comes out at 1.1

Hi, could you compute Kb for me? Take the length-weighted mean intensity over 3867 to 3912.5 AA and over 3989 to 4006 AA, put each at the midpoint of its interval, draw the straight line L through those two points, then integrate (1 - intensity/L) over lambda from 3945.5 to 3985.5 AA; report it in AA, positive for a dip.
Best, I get 8.3 AA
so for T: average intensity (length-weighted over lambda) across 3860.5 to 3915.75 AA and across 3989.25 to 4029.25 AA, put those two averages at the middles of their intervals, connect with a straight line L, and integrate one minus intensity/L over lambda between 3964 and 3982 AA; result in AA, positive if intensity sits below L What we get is 5.5 AA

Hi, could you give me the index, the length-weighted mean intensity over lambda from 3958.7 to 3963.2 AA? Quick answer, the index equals 28.2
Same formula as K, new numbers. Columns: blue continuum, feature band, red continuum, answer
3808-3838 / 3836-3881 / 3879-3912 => -0.126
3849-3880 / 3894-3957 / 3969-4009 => 0.064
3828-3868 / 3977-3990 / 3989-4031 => 0.110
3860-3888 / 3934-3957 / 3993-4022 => 0.161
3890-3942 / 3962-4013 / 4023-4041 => 0.070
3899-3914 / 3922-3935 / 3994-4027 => 0.196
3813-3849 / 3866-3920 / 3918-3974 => -0.115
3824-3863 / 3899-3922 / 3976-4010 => -0.073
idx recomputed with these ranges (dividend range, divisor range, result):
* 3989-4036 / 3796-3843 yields 1.52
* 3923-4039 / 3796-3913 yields 1.15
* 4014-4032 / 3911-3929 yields 1.11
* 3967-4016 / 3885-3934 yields 1.11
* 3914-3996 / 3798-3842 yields 1.20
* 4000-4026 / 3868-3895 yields 1.40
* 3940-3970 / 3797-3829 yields 1.09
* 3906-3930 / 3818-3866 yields 1.19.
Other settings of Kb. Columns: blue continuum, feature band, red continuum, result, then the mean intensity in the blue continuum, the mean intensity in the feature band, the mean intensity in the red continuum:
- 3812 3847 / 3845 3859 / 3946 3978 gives -3.2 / 27.1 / 33.3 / 26.5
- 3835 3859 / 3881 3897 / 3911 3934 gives 3.1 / 30.3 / 25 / 31.6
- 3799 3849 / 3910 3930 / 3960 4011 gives -2.9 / 27.1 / 33.6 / 30.9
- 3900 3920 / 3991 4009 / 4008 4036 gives -0.6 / 33.7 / 36.7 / 36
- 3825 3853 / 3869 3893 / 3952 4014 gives 0.0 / 26.8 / 28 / 31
